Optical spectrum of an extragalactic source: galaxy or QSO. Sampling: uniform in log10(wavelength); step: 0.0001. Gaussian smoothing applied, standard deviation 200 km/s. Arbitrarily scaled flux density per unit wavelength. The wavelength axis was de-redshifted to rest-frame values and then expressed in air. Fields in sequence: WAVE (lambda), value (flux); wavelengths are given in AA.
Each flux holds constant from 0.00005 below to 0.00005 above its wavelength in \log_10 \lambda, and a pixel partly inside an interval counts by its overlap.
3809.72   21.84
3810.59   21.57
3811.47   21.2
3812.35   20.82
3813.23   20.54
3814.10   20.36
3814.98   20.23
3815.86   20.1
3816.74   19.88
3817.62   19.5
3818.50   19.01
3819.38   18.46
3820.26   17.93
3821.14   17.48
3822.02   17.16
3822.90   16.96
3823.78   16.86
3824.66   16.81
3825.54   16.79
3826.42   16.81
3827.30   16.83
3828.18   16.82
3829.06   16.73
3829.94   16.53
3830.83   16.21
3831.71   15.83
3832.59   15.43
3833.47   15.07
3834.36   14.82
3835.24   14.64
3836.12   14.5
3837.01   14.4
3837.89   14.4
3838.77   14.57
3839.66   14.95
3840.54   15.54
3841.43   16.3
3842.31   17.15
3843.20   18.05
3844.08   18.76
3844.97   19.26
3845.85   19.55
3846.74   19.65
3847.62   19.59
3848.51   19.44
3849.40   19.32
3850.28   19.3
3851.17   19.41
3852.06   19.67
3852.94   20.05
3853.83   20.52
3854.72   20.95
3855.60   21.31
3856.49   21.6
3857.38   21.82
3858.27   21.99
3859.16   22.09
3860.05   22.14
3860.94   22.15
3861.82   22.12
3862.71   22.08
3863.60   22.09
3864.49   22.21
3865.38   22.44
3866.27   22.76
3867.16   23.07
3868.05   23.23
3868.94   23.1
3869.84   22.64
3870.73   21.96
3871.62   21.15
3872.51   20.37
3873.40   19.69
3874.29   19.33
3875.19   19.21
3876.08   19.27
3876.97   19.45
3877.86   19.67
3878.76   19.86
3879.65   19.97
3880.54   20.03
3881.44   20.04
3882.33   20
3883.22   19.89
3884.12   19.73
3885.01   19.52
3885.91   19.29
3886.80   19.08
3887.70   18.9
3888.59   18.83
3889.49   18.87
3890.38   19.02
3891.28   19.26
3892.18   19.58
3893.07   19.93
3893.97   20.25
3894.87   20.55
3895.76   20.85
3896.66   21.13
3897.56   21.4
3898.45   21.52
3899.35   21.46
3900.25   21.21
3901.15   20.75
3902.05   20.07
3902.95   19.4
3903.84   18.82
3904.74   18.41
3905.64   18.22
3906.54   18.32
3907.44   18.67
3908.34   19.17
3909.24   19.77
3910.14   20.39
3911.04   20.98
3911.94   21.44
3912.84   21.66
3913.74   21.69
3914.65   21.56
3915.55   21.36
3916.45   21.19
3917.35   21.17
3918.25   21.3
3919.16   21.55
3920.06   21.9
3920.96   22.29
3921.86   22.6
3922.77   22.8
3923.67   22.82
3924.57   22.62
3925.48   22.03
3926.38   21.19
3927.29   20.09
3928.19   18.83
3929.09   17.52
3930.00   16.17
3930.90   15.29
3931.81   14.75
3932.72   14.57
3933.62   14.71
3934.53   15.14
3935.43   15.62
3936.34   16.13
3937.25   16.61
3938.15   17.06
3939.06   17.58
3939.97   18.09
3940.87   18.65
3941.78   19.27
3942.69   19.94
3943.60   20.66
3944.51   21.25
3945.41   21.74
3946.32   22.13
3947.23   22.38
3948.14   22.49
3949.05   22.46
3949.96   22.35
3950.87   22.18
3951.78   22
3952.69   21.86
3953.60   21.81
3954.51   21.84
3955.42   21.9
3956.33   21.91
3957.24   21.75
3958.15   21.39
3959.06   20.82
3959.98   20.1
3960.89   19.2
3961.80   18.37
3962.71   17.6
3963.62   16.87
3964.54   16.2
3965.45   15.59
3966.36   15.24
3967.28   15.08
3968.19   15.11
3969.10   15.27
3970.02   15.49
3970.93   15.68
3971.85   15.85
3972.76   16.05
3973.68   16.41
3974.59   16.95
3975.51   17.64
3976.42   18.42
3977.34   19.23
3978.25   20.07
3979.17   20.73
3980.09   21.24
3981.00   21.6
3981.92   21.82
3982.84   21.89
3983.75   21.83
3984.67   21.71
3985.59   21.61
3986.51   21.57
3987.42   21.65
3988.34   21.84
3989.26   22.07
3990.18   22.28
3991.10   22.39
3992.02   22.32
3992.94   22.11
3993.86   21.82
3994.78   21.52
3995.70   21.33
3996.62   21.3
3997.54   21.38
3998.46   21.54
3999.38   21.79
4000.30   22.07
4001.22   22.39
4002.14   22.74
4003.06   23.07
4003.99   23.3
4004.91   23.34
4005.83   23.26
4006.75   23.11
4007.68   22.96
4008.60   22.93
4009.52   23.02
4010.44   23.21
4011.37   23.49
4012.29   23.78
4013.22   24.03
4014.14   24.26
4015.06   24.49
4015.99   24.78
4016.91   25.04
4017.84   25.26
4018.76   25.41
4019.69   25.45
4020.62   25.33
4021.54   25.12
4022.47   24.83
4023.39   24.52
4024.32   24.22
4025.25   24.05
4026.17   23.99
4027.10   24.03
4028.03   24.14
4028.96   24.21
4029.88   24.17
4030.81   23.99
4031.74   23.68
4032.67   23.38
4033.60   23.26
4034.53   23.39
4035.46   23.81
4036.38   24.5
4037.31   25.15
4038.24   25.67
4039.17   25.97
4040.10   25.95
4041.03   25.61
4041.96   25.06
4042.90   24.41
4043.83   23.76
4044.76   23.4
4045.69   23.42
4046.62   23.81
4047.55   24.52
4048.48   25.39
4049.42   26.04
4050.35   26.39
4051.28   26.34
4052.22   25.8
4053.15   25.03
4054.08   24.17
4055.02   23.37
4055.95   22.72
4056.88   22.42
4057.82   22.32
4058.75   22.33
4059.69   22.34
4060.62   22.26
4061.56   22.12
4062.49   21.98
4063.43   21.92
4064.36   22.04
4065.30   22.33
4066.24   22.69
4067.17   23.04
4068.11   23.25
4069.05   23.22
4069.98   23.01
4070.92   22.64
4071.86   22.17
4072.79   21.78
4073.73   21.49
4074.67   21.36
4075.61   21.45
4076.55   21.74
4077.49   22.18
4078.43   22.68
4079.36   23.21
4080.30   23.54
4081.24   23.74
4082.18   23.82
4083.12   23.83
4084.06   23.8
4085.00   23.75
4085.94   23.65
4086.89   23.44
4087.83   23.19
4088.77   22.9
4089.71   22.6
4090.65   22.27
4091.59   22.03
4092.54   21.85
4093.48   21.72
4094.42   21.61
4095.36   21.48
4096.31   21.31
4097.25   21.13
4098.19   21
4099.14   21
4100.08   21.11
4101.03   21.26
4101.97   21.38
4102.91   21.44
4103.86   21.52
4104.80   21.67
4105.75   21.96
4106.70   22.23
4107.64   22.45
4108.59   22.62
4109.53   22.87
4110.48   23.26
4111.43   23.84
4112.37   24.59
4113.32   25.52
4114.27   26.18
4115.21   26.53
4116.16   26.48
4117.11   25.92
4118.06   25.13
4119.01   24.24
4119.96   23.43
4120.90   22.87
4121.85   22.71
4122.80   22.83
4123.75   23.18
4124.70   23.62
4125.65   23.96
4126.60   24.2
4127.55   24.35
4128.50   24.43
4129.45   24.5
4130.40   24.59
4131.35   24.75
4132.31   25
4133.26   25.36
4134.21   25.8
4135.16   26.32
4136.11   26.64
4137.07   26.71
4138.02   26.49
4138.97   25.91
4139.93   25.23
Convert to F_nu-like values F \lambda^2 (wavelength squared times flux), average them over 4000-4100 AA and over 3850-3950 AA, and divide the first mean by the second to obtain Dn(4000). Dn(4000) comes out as 1.3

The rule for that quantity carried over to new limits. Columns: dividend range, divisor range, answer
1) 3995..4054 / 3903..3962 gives 1.26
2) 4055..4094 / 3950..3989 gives 1.23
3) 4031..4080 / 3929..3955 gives 1.30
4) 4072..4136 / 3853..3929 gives 1.25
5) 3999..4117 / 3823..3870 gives 1.38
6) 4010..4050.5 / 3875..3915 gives 1.32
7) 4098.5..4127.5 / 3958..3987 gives 1.35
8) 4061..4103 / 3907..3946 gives 1.24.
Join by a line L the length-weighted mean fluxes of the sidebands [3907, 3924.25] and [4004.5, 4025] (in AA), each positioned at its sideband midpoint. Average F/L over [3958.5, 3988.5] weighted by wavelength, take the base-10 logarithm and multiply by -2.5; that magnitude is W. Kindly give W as 0.23 mag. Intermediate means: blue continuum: 21.3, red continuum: 24.2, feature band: 18.6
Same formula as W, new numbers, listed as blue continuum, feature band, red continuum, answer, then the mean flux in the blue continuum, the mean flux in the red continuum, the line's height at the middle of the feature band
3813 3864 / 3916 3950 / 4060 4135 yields 0.03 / 18.4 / 23.1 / 20.1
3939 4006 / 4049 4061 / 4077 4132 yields -0.09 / 20.3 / 23.2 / 22.1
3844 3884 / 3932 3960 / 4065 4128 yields 0.09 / 20.8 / 22.9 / 21.5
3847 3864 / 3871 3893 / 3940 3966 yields 0.06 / 20.9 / 20.5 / 20.8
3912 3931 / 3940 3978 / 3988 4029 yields 0.15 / 21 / 23.3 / 22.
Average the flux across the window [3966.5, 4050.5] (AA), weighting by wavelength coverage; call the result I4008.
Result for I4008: 22.5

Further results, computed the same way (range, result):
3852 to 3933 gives 20.5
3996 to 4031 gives 23.7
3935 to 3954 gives 20.1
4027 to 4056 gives 24.5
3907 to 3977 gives 19.3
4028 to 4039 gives 24.2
